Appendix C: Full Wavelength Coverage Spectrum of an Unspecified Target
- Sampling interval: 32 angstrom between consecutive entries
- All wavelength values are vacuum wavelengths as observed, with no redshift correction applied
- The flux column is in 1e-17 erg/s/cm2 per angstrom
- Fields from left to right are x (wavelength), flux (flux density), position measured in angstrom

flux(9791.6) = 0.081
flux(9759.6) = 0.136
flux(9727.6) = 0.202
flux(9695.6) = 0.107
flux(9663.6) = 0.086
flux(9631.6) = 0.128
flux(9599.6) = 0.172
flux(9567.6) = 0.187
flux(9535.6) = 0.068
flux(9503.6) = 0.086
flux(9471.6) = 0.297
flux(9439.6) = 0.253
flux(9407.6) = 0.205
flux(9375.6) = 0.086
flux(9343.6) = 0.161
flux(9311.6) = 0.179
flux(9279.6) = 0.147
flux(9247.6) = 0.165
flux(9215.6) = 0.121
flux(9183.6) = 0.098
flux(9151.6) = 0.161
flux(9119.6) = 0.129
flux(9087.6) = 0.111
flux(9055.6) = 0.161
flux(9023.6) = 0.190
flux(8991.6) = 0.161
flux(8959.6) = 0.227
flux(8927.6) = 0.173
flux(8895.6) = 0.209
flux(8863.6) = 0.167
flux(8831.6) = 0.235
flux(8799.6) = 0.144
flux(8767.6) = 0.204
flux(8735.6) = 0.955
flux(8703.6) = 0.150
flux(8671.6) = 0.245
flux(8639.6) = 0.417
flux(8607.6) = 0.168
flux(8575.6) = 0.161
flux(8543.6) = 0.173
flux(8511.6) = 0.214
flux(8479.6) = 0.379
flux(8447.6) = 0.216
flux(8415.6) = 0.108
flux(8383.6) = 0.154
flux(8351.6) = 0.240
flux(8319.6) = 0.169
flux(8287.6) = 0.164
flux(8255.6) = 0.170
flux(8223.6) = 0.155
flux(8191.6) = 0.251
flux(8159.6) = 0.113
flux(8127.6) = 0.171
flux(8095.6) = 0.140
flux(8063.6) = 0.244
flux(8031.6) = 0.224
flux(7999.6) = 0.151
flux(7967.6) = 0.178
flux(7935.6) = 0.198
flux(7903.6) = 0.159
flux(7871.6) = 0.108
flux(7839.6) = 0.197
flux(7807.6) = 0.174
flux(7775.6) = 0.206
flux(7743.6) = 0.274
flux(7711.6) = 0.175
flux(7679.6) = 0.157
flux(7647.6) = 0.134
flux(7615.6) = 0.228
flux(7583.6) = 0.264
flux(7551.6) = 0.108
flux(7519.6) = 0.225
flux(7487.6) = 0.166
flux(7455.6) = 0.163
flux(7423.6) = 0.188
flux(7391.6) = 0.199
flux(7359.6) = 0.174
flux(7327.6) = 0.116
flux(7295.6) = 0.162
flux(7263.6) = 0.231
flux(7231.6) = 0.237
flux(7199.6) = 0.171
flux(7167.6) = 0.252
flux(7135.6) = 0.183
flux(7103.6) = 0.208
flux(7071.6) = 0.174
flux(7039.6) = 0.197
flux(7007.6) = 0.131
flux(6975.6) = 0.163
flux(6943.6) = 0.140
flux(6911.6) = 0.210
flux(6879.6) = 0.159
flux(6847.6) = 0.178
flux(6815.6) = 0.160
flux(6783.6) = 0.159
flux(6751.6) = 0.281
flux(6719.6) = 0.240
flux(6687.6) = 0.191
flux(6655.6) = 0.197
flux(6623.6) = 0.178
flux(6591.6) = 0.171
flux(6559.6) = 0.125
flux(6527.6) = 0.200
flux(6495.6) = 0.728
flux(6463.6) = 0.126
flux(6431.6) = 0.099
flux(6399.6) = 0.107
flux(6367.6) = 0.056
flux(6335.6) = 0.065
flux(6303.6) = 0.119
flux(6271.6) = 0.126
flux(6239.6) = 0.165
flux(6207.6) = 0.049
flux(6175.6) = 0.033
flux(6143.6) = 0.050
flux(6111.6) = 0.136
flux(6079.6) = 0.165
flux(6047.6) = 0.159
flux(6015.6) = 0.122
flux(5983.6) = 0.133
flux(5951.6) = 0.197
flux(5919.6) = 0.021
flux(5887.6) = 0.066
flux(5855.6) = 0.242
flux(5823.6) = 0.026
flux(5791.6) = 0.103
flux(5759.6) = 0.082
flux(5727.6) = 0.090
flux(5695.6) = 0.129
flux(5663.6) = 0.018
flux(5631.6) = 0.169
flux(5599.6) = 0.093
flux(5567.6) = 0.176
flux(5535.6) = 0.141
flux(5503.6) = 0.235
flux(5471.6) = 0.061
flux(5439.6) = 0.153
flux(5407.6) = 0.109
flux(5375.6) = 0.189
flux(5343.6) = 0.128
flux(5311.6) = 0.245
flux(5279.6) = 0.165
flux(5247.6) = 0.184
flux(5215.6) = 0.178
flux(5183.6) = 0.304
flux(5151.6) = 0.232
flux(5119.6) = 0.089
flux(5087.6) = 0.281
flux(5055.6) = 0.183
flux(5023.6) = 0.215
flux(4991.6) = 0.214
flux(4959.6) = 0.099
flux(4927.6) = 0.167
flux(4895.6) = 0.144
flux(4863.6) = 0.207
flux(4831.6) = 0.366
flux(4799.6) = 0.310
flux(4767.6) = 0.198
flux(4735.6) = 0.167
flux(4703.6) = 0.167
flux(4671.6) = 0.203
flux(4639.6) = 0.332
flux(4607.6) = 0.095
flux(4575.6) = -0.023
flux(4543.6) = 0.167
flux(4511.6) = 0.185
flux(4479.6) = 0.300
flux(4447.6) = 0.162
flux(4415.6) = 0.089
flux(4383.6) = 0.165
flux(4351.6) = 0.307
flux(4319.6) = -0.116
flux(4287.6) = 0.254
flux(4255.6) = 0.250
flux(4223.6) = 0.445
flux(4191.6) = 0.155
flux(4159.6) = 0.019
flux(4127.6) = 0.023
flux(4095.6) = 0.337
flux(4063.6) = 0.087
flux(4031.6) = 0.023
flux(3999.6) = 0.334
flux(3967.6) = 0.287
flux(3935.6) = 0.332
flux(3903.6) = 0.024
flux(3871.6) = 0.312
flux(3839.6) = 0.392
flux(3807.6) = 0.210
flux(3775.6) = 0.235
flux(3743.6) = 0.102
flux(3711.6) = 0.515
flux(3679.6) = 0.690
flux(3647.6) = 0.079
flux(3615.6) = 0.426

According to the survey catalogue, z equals 0.74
